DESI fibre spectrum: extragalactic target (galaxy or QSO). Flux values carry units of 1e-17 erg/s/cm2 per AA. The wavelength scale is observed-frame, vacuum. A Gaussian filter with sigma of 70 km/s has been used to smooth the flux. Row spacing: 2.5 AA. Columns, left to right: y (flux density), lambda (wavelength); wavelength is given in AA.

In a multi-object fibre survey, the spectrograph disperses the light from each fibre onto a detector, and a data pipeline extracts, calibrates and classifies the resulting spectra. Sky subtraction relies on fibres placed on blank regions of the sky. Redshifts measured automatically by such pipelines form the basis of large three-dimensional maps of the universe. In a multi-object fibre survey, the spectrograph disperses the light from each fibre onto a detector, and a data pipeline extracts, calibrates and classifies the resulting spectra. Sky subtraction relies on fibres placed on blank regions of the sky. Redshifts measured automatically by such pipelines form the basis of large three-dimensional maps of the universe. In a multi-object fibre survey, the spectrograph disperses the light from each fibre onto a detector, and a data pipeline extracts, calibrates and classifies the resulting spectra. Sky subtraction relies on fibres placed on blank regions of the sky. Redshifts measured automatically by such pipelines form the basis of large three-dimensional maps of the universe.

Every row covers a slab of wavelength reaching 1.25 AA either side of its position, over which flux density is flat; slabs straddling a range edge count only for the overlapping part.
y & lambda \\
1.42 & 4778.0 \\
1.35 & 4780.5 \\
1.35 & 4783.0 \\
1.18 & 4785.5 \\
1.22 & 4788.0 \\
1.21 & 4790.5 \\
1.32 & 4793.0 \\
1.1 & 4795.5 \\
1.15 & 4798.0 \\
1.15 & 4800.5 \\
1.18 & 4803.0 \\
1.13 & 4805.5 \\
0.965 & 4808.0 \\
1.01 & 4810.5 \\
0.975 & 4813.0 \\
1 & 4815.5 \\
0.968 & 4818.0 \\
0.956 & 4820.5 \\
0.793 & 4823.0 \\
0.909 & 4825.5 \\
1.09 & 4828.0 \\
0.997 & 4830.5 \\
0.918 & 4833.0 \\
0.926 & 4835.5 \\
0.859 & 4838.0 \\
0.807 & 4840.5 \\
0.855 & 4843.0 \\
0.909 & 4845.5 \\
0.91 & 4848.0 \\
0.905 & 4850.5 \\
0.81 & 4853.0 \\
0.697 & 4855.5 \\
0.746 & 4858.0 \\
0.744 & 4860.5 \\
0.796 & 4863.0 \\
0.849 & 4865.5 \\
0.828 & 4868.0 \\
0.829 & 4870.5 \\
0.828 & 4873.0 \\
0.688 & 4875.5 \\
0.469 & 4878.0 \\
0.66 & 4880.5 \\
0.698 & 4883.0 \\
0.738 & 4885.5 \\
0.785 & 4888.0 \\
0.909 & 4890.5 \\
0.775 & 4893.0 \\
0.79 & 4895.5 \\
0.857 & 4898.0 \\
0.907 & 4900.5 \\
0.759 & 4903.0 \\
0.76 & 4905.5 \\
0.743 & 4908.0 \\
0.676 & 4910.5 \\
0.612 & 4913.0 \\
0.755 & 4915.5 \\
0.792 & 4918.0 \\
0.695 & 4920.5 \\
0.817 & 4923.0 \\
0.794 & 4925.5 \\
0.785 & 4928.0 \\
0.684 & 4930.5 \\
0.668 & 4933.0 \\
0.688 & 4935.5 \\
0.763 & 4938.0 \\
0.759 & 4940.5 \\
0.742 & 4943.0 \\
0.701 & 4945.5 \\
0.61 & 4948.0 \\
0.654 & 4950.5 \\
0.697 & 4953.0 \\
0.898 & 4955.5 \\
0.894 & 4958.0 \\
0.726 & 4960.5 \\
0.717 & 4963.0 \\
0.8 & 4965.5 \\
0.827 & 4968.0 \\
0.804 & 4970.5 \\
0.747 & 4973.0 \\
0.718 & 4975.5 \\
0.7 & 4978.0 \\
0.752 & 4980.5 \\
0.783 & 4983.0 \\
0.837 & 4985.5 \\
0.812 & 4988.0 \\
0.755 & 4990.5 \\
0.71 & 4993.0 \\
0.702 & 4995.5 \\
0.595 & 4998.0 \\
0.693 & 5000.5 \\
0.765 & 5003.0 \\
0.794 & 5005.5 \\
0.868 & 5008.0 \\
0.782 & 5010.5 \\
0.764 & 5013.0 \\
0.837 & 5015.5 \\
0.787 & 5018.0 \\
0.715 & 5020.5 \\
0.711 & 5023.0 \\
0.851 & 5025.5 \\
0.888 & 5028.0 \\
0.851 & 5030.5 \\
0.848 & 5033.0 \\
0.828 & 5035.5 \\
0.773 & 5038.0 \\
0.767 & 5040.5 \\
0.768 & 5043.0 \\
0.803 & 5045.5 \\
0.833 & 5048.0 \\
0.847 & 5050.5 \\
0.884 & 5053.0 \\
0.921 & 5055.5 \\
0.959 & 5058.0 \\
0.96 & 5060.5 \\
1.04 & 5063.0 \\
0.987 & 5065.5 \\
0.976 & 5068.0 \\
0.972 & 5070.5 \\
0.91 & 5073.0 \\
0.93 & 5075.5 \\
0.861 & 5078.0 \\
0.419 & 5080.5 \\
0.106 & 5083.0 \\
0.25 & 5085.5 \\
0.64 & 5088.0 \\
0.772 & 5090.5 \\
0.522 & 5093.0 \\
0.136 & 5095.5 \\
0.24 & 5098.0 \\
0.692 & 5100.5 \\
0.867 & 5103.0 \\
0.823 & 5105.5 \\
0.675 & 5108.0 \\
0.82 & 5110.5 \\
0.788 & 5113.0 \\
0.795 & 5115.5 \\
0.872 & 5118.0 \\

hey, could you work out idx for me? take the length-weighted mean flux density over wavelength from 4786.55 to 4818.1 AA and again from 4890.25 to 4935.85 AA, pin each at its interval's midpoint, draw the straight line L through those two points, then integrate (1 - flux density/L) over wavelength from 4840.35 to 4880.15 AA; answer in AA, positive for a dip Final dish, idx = 6.0 AA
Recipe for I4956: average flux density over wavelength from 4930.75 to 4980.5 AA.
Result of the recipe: 0.742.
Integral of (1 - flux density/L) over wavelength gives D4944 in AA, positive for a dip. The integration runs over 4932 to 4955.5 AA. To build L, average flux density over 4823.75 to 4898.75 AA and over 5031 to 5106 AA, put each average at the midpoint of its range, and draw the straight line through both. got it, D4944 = 2.4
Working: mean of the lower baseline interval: 0.819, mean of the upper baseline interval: 0.745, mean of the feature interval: 0.709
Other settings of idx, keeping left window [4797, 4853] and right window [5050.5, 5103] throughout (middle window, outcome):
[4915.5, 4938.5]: 3.3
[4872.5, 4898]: 4.7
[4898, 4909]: 1.1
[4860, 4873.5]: 1.6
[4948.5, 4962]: 1.2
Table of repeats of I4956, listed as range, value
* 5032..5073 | 0.886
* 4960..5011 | 0.757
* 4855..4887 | 0.737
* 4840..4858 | 0.837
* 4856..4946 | 0.752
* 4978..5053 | 0.784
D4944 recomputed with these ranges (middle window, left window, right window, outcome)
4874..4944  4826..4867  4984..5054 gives 7.90 AA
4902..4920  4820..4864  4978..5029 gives 2.15 AA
